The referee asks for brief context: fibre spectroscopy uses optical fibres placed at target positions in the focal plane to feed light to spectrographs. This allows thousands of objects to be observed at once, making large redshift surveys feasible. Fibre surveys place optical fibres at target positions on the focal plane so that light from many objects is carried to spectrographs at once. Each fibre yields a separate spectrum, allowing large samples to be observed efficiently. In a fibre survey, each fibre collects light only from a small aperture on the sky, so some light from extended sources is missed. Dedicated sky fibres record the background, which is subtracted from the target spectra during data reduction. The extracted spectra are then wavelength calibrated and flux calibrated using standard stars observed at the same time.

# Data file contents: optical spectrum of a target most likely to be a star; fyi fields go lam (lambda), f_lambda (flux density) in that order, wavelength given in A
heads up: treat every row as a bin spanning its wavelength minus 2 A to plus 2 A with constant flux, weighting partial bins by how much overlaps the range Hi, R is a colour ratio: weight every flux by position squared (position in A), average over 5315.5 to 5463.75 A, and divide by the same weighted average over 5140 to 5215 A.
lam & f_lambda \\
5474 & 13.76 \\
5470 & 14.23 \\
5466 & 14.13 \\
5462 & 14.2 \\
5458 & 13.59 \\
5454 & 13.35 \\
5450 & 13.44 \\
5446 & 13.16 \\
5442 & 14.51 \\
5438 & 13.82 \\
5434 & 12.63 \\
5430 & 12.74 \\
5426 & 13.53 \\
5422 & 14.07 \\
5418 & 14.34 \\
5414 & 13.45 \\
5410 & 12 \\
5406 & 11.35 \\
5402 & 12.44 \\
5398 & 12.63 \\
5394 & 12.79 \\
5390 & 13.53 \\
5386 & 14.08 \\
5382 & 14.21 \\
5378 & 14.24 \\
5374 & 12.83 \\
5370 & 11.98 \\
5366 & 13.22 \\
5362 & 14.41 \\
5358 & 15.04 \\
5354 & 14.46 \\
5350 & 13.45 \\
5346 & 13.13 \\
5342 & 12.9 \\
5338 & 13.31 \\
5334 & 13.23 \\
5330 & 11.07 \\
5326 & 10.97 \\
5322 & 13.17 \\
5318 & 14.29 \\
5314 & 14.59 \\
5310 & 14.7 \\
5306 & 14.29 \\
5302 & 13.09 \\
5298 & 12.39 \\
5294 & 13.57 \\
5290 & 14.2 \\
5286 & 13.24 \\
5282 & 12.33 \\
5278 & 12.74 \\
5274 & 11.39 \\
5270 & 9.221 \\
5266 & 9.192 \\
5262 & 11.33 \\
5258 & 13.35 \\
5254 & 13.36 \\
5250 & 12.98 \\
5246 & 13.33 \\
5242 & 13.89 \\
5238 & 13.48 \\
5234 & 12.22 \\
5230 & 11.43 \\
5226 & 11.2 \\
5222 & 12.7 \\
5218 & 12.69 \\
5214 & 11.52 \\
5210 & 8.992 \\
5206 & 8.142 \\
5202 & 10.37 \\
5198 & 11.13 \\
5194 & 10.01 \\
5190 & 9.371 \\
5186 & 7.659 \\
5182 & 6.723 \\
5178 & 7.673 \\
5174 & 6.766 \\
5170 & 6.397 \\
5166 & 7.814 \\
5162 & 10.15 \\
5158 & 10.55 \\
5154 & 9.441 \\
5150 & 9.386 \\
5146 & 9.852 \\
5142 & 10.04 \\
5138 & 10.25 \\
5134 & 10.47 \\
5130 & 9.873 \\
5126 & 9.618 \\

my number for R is 1.60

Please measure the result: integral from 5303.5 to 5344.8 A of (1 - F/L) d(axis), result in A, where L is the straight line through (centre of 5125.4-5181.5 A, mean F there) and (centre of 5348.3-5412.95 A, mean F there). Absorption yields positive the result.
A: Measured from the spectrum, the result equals -3.4 A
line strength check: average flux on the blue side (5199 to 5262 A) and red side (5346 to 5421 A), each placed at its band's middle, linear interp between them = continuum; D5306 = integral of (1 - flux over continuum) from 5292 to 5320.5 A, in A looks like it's -2.7 A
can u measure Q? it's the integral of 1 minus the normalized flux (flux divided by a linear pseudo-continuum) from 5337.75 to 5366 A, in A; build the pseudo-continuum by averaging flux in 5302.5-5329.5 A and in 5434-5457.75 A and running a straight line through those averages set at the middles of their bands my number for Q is -0.6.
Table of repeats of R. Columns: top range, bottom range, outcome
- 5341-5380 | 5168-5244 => 1.42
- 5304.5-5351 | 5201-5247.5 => 1.18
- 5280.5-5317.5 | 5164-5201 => 1.73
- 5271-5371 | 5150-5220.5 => 1.52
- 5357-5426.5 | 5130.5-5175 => 1.57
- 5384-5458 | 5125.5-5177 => 1.59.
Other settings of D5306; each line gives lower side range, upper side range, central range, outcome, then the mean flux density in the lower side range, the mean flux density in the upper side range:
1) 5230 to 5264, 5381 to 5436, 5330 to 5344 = 0.2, 12.9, 13.1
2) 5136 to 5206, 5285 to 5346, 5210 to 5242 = -4.4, 9.01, 13.3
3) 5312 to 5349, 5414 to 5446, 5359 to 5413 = 0.9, 13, 13.6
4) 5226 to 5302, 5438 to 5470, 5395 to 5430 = 1.4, 12.4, 13.8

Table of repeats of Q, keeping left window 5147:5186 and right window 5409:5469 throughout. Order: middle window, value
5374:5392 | -2.01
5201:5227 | -4.35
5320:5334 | -0.66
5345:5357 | -1.98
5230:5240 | -3.03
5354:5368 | -2.55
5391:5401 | -0.02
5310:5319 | -2.69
